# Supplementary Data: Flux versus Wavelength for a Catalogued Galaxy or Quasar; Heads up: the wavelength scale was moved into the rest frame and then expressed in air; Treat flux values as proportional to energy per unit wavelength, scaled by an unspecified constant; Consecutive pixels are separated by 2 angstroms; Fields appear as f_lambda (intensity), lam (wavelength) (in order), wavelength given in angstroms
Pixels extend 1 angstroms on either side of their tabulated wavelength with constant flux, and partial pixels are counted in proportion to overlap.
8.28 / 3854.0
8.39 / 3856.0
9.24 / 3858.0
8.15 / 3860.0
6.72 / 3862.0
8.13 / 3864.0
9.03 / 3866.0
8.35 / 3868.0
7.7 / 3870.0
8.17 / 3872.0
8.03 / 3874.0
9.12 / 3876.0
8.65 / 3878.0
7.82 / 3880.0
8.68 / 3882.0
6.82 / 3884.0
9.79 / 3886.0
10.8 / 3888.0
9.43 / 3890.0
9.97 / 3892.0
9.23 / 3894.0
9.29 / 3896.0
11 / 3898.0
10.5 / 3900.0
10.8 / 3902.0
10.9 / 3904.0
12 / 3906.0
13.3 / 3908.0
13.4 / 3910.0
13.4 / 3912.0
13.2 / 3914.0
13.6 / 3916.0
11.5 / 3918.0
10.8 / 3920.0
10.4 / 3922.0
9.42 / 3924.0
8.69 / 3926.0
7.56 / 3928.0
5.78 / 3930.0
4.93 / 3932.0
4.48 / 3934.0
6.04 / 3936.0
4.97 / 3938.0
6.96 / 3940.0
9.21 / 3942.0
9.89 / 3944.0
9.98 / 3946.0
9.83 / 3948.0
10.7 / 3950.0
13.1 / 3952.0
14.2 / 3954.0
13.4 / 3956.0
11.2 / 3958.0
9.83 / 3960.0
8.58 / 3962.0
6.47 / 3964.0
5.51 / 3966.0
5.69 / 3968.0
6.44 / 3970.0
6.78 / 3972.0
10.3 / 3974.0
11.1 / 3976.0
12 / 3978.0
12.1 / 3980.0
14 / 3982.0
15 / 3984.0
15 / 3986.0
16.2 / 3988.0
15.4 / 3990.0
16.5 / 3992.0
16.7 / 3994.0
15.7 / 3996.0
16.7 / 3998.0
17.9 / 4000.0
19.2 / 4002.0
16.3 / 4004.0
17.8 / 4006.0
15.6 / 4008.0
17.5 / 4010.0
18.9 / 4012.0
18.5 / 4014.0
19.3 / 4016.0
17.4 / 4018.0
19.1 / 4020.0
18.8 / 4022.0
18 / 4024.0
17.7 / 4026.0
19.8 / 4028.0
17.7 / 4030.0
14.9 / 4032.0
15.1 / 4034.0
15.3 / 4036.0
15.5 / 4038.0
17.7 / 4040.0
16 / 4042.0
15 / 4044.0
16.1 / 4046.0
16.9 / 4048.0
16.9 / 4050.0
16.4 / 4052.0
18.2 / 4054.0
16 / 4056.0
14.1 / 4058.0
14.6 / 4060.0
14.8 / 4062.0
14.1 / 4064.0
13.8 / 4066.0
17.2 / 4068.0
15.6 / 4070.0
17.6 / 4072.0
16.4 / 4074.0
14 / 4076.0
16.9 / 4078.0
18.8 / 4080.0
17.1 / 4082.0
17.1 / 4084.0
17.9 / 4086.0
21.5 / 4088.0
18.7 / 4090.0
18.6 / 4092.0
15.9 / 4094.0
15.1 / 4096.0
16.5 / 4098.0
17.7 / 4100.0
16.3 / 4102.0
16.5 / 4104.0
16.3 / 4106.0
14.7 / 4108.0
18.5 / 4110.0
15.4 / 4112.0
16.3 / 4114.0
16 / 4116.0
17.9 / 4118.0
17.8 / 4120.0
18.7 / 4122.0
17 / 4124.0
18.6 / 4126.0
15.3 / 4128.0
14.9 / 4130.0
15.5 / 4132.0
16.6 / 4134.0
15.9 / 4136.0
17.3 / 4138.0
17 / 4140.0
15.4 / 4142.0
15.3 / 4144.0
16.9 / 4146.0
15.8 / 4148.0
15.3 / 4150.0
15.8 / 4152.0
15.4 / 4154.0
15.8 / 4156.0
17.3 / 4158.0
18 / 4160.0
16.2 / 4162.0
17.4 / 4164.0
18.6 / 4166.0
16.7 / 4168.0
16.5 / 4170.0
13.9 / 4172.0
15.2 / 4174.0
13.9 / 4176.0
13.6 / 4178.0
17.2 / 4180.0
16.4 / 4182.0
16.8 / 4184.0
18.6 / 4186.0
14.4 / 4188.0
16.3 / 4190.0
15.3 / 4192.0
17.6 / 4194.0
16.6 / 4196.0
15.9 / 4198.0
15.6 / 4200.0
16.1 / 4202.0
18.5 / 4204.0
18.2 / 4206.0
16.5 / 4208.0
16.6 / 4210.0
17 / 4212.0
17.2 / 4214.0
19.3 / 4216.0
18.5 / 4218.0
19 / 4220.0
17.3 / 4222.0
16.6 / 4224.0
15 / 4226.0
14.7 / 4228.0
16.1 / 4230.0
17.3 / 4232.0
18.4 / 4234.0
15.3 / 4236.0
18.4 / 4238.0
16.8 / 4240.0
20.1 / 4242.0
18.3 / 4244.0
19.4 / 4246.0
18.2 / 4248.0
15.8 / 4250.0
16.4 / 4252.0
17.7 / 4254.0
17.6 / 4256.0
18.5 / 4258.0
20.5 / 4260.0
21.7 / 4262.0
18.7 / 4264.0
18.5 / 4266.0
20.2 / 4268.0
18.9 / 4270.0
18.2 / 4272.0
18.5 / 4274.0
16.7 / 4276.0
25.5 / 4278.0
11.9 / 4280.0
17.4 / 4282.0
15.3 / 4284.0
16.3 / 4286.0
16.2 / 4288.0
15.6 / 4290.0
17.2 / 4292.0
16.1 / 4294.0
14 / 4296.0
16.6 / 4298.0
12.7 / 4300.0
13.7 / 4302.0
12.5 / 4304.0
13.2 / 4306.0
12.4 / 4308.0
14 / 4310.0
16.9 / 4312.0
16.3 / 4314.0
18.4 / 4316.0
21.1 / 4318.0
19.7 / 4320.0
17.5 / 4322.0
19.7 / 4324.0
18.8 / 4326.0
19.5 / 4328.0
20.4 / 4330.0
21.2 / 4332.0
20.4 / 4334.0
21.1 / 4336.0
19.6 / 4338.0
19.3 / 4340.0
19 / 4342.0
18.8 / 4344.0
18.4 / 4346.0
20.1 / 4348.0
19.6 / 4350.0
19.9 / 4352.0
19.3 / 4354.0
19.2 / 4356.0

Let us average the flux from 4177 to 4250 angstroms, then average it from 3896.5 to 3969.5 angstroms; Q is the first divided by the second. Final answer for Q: 1.7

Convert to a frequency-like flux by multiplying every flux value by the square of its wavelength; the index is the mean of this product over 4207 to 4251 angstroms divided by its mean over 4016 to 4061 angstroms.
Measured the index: 1.14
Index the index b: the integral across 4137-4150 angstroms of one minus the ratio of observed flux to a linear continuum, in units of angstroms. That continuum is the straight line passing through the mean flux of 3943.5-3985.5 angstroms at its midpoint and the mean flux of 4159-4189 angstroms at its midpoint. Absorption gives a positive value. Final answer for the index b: -0.7 angstroms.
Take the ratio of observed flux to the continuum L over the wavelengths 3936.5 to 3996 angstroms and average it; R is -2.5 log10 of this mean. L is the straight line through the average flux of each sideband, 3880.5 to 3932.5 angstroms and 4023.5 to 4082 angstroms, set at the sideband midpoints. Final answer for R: 0.17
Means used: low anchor 10.2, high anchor 16.2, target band 11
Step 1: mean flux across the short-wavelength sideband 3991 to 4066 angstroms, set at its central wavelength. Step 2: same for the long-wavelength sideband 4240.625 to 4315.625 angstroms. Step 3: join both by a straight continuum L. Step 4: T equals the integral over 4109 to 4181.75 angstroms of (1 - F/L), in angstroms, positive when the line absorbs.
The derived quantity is 2.2 angstroms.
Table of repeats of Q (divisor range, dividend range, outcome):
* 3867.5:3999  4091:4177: 1.58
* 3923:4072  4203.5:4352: 1.31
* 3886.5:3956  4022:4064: 1.63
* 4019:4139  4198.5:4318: 1.02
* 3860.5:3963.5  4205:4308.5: 1.79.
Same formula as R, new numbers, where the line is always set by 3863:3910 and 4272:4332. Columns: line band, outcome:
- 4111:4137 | -0.210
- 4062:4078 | -0.217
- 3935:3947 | 0.318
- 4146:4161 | -0.146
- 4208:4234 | -0.114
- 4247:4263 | -0.147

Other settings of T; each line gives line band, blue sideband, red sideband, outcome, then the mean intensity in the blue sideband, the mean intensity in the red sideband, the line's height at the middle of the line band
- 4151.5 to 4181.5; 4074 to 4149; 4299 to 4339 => 1.52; 16.8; 17.5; 17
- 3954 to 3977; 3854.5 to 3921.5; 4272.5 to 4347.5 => 4.76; 9.87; 17.4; 11.2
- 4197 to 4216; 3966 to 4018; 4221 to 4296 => -0.01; 14.5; 17.6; 17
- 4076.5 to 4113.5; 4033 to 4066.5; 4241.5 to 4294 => -2.21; 15.7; 18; 16.2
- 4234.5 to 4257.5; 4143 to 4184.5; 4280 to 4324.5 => -2.44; 16.1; 15.9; 16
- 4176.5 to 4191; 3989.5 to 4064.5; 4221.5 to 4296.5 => 1.00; 16.8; 17.5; 17.3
